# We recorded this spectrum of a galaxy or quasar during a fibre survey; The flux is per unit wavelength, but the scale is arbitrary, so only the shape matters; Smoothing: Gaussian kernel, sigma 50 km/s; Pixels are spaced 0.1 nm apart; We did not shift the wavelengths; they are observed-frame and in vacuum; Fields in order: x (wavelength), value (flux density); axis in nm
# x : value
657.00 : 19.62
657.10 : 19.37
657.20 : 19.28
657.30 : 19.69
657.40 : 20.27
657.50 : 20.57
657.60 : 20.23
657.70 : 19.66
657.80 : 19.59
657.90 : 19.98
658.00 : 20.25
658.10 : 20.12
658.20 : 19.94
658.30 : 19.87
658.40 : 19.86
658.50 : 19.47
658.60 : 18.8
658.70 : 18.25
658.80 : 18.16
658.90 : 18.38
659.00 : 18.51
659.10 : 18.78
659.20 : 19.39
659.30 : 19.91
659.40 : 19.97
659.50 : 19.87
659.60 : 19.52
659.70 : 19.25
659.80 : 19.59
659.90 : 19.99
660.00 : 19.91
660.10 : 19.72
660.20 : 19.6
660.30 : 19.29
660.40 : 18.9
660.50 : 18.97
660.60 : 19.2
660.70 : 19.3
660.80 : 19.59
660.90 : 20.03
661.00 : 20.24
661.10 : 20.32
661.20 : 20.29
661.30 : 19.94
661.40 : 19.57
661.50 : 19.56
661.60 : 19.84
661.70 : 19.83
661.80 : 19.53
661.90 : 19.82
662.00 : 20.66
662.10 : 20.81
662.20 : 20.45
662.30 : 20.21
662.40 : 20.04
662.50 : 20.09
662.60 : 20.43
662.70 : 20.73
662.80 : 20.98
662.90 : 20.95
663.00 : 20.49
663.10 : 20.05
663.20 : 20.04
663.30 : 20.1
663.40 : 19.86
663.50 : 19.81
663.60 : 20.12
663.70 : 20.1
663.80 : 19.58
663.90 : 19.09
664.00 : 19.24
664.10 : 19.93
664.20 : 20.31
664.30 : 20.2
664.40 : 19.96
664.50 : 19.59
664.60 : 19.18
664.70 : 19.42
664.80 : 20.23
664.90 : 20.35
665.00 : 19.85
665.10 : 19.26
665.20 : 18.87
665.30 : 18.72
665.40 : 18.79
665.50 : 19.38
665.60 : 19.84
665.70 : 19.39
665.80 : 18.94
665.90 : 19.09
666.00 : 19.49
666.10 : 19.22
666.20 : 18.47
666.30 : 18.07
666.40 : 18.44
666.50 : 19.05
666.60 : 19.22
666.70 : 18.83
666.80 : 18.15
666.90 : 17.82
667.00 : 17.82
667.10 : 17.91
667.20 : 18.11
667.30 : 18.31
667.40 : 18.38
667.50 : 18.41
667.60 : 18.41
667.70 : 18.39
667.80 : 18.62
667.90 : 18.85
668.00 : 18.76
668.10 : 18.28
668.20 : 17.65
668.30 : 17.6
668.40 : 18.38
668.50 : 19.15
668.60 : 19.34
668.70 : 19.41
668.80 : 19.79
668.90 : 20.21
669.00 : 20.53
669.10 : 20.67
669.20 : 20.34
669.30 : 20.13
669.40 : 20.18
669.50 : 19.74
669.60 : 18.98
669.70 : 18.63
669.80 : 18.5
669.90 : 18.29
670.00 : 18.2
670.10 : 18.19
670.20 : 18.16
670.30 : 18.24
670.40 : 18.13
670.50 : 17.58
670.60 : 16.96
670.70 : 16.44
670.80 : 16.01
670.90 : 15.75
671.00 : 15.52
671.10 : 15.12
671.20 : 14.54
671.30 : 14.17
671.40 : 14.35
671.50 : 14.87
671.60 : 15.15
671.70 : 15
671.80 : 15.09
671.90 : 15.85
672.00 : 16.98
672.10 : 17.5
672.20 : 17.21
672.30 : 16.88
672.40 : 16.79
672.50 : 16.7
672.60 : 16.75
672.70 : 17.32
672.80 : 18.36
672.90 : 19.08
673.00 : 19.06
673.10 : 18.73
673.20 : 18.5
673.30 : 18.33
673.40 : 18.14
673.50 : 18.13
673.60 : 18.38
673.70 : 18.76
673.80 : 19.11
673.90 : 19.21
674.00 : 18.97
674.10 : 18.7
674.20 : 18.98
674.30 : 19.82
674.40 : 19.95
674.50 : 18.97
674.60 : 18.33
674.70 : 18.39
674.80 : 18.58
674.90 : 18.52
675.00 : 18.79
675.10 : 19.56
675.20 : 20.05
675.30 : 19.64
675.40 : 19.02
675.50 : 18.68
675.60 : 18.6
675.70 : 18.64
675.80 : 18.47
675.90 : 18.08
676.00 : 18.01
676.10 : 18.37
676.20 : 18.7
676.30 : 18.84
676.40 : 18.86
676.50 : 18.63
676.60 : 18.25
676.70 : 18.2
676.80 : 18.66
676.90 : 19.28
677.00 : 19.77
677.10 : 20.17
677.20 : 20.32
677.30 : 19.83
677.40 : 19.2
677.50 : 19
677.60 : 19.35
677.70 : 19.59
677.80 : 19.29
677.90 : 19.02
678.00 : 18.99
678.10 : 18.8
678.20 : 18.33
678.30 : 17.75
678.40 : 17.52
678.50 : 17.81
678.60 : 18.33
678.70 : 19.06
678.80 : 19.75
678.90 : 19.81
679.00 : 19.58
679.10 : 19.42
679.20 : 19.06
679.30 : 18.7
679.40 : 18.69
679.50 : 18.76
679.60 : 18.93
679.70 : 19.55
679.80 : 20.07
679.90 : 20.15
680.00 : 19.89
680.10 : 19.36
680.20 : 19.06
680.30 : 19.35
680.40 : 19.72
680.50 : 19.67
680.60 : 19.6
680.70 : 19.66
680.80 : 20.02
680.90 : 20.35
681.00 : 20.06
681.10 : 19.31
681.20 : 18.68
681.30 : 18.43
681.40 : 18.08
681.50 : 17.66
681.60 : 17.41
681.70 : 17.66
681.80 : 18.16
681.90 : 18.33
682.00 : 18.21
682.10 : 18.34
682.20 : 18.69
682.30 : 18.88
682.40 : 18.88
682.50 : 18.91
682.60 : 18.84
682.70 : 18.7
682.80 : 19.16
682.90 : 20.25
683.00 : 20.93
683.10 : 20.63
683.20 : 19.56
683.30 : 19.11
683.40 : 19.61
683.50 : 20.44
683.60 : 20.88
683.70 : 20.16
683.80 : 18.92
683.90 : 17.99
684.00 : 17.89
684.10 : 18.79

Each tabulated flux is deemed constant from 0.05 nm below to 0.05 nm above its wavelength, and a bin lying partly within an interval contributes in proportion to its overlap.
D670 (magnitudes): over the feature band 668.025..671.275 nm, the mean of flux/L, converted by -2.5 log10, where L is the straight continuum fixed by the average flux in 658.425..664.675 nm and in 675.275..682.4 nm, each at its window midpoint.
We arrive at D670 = 0.07 mag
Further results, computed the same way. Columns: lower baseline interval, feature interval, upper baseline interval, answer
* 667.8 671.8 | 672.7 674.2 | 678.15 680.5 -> -0.02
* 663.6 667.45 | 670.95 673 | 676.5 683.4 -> 0.18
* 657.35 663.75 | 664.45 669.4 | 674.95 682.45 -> 0.03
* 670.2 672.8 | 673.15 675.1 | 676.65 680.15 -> -0.09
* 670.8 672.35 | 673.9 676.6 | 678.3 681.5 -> -0.10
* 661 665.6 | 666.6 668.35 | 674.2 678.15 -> 0.08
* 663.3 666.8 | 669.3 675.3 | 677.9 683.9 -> 0.09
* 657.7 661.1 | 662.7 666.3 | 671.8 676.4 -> -0.03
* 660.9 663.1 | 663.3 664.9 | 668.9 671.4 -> -0.01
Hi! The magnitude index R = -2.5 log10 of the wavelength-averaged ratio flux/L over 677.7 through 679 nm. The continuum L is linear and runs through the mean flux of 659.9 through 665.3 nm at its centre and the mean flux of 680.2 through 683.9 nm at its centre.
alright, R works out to 0.03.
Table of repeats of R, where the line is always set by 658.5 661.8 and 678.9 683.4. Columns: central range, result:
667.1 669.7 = 0.02 mag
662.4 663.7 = -0.05 mag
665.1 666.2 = 0.01 mag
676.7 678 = -0.01 mag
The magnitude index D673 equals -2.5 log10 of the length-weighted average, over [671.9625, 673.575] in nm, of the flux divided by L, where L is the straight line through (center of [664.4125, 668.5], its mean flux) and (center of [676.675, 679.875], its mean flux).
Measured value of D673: 0.07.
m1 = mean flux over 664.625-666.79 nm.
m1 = 19.2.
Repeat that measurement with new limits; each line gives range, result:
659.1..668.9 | 19.4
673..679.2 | 18.9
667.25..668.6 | 18.4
